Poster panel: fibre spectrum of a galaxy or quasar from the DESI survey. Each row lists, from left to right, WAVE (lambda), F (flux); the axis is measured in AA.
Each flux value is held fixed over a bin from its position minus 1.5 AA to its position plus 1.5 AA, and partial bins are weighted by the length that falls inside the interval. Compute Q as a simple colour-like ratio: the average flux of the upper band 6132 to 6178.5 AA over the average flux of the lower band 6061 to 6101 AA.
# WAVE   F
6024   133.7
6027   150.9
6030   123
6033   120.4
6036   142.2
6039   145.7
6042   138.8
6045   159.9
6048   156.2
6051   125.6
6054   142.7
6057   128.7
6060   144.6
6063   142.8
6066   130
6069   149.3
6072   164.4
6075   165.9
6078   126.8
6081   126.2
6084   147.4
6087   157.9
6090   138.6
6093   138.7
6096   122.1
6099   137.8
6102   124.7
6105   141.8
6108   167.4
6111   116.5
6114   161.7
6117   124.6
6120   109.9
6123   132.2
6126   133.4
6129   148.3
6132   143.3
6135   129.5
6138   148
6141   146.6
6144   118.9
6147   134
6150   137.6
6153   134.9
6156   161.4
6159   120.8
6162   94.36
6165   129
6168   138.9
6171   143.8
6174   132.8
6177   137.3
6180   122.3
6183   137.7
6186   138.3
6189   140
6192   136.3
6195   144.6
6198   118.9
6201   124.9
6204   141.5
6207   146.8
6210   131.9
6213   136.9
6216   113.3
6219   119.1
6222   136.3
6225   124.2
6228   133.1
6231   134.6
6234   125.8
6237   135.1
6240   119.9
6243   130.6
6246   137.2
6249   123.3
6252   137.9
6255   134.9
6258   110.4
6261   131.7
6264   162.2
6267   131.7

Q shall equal 0.95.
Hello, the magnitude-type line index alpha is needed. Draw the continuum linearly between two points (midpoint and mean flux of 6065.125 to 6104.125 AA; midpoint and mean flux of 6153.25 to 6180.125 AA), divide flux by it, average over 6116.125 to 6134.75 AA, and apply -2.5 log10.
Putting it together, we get 0.03 mag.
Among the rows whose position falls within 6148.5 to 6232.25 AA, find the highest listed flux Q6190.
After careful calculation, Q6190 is 161.4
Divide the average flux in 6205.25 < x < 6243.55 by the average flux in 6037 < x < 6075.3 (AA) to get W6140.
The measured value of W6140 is 0.90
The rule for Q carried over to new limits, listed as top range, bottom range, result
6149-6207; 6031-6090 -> 0.94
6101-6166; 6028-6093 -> 0.95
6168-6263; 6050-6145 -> 0.95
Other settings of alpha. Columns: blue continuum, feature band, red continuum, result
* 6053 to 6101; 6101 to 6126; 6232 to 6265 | 0.03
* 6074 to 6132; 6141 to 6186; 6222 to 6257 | 0.02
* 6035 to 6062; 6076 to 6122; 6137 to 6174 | 0.02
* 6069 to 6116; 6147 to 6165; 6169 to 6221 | 0.06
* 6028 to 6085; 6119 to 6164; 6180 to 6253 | 0.02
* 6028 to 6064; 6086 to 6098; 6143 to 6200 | -0.01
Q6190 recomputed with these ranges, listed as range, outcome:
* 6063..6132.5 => 167.4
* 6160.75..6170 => 138.9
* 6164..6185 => 143.8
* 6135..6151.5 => 148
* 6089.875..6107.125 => 141.8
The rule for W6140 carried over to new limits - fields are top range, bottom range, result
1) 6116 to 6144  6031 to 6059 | 0.96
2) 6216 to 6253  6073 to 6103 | 0.93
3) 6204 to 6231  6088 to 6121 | 0.97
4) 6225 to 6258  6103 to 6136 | 0.95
